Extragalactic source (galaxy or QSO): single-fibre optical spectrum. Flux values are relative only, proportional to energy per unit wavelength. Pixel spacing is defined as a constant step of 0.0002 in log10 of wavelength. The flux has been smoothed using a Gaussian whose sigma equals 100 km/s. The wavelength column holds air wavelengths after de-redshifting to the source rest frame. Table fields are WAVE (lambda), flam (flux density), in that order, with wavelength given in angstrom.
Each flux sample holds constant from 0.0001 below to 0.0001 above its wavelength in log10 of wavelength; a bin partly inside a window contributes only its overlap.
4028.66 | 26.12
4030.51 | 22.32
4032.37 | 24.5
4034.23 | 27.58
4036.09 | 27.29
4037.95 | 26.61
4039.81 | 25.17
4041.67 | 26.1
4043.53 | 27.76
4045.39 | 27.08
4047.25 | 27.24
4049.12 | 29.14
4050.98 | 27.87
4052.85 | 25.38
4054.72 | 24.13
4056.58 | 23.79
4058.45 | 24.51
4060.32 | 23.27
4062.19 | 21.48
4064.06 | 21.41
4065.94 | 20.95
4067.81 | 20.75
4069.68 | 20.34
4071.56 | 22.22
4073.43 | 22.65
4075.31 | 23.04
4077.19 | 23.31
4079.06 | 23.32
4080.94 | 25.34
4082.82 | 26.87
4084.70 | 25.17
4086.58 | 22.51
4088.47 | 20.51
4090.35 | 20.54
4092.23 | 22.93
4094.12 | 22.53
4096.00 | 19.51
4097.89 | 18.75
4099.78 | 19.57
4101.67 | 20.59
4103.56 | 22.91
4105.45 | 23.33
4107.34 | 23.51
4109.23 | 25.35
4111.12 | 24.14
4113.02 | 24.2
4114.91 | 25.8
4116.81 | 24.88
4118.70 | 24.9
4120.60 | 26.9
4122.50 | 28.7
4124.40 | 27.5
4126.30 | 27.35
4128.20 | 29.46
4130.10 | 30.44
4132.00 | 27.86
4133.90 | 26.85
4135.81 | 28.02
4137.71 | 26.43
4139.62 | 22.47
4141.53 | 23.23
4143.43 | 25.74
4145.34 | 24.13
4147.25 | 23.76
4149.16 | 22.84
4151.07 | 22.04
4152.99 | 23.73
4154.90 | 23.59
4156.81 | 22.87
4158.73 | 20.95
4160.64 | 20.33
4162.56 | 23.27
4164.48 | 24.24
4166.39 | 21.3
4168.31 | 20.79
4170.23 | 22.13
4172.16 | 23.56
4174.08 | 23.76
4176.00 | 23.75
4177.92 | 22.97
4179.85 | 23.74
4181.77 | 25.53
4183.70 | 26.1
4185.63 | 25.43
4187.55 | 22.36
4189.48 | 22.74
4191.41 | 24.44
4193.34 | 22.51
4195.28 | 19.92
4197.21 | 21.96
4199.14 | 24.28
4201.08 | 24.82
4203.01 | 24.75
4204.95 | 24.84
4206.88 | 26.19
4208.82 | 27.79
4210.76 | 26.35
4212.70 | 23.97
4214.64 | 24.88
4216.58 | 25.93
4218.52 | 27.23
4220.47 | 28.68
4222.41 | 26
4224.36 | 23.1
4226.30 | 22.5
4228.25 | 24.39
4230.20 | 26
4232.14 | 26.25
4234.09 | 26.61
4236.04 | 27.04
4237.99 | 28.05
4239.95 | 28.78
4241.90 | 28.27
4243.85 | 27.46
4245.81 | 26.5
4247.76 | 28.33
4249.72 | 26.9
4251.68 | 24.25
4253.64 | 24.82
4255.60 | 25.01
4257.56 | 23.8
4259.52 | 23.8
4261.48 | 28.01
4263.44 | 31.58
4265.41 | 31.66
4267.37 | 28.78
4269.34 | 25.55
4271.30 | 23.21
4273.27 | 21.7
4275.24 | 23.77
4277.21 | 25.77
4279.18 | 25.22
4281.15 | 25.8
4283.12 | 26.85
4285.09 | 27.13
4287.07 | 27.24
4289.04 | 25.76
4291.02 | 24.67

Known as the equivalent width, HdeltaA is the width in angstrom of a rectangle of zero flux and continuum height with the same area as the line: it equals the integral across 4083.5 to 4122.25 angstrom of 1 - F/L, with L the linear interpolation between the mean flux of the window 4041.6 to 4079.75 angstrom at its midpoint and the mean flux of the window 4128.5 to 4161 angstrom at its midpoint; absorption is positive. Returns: 2.0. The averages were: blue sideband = 24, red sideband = 24.6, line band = 23.1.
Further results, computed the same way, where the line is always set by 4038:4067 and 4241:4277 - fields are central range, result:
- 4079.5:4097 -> 1.6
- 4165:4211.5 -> 3.7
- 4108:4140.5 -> -1.3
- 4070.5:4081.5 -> 0.9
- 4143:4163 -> 2.1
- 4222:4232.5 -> 0.6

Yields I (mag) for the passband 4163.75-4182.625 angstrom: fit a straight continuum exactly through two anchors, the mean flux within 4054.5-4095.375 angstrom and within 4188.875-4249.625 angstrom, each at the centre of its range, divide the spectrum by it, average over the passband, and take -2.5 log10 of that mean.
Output 0.07 mag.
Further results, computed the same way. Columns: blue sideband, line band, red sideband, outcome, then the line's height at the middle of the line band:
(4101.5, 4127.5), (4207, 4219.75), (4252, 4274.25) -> -0.011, 25.8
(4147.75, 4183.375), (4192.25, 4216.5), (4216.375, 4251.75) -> 0.024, 25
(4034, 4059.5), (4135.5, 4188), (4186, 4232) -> 0.073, 25.1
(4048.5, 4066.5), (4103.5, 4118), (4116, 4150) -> 0.054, 25.6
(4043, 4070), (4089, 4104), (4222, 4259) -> 0.186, 24.7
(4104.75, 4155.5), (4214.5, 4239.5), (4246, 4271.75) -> 0.016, 26.4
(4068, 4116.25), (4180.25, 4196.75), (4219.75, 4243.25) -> 0.072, 25.2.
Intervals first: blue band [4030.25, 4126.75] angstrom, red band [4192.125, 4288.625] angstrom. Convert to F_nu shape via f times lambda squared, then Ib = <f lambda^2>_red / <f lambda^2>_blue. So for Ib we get 1.2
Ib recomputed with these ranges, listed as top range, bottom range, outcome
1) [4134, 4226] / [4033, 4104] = 1.07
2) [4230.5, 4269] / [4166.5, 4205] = 1.19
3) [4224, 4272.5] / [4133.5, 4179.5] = 1.18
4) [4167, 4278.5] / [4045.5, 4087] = 1.14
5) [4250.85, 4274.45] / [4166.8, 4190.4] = 1.15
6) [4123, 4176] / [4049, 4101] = 1.11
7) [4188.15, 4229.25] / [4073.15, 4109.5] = 1.15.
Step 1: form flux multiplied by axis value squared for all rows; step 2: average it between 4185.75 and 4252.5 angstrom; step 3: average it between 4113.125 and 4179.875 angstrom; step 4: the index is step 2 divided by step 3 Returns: 1.1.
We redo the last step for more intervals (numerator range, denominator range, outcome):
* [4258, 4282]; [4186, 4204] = 1.17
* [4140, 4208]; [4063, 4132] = 1.02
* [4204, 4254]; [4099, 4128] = 1.12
